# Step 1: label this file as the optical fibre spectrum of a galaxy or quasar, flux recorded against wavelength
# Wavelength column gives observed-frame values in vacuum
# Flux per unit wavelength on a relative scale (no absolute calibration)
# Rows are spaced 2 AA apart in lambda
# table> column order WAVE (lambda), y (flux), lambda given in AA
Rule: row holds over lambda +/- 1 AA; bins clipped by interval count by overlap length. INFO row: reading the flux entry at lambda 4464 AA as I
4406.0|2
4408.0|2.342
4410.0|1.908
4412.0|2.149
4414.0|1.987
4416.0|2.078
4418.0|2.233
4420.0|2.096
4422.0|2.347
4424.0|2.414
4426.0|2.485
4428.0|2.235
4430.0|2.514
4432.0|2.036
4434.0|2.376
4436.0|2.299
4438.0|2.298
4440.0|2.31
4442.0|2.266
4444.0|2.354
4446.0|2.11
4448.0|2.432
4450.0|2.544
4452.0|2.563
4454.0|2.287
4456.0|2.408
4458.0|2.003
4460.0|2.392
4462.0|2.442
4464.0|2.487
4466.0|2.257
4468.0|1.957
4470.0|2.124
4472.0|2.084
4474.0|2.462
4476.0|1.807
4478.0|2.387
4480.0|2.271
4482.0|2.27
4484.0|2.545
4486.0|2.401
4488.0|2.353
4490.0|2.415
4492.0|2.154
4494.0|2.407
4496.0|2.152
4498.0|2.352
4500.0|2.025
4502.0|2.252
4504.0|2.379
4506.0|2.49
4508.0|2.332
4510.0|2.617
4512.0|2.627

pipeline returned 2.487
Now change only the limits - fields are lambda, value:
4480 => 2.271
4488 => 2.353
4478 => 2.387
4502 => 2.252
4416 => 2.078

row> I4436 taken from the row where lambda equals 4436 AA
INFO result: 2.299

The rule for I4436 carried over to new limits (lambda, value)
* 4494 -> 2.407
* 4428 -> 2.235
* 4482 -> 2.27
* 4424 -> 2.414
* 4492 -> 2.154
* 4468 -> 1.957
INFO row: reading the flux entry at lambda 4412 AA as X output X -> 2.149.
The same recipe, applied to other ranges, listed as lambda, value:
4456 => 2.408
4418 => 2.233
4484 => 2.545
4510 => 2.617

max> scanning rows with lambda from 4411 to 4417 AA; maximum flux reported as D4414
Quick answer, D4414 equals 2.149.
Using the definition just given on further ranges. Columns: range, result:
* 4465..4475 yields 2.462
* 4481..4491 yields 2.545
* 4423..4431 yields 2.514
